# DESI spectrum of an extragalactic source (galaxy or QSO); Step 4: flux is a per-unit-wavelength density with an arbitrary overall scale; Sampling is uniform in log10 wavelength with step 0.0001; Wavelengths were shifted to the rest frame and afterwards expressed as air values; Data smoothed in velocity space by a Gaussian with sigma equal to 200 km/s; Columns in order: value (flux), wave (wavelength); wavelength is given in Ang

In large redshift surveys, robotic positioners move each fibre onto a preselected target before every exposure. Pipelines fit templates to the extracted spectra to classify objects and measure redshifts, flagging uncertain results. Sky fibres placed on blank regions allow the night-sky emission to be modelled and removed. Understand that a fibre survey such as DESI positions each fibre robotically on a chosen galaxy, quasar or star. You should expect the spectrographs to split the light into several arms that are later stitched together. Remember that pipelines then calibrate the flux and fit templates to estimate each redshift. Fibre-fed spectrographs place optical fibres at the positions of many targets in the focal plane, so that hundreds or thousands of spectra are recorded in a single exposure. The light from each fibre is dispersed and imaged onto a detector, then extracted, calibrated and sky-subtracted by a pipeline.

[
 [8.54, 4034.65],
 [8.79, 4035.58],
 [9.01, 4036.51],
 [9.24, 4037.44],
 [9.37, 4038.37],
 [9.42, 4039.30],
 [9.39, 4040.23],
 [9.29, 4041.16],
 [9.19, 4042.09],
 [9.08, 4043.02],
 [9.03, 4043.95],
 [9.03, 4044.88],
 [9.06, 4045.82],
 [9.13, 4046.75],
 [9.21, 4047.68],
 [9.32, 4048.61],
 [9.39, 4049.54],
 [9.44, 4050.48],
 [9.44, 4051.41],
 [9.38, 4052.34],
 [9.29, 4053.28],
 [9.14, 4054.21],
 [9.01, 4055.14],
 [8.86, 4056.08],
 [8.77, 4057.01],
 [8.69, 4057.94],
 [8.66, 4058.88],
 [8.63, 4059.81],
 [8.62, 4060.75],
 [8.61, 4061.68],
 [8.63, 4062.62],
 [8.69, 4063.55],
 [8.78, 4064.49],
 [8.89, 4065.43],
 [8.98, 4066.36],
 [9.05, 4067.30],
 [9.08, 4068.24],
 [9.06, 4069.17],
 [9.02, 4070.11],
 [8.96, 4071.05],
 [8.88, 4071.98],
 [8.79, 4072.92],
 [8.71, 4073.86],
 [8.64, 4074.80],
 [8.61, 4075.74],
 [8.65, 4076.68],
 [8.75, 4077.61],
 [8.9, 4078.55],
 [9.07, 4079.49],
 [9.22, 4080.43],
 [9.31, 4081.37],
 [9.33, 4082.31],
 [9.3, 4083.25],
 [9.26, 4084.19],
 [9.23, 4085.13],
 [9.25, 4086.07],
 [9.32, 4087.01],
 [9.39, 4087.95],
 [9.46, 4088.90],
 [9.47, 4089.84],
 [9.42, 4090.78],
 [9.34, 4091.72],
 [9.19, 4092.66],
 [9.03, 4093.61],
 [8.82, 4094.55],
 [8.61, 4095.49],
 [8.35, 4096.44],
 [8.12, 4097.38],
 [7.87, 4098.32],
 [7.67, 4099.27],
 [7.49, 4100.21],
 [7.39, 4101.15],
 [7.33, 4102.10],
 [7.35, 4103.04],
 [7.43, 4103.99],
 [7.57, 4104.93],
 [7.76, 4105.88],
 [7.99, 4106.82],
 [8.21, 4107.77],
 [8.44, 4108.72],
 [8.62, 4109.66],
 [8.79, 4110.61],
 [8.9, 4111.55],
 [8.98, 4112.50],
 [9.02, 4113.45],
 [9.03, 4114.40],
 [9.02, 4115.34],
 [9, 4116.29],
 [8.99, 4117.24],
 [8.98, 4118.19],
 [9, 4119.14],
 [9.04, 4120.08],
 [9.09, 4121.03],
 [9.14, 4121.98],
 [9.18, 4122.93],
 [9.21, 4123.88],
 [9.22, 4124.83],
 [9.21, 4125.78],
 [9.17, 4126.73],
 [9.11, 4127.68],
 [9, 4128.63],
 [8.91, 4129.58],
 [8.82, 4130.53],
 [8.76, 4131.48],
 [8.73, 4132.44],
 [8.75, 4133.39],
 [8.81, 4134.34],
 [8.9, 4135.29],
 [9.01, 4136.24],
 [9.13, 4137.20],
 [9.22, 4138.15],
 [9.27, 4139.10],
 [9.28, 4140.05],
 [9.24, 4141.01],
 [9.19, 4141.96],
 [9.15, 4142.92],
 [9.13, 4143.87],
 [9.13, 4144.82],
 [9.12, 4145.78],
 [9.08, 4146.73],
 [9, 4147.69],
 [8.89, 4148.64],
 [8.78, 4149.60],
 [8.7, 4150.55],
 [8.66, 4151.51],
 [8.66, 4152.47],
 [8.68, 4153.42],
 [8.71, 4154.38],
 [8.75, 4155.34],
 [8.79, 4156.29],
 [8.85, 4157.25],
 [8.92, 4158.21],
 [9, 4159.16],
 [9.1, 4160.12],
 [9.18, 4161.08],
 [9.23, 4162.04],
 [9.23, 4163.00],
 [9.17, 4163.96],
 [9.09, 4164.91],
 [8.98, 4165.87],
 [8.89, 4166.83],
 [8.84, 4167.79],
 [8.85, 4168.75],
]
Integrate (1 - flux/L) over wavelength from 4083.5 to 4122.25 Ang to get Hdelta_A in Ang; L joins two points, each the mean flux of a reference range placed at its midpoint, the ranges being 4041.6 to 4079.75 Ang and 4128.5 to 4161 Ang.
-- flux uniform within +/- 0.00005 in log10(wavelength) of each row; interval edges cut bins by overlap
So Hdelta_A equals 1.3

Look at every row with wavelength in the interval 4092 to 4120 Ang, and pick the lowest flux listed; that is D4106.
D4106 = 7.33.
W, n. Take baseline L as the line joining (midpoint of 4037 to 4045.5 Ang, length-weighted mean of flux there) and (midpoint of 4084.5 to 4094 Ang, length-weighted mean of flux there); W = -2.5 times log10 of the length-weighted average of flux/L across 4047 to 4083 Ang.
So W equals 0.04 mag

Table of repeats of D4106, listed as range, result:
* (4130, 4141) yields 8.73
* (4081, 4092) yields 9.23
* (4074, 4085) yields 8.61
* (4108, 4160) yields 8.44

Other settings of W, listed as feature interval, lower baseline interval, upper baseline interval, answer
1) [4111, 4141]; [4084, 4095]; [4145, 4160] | 0.00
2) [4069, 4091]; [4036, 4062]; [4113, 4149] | 0.00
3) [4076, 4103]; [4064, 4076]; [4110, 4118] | 0.02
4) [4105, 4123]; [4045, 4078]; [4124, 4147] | 0.03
